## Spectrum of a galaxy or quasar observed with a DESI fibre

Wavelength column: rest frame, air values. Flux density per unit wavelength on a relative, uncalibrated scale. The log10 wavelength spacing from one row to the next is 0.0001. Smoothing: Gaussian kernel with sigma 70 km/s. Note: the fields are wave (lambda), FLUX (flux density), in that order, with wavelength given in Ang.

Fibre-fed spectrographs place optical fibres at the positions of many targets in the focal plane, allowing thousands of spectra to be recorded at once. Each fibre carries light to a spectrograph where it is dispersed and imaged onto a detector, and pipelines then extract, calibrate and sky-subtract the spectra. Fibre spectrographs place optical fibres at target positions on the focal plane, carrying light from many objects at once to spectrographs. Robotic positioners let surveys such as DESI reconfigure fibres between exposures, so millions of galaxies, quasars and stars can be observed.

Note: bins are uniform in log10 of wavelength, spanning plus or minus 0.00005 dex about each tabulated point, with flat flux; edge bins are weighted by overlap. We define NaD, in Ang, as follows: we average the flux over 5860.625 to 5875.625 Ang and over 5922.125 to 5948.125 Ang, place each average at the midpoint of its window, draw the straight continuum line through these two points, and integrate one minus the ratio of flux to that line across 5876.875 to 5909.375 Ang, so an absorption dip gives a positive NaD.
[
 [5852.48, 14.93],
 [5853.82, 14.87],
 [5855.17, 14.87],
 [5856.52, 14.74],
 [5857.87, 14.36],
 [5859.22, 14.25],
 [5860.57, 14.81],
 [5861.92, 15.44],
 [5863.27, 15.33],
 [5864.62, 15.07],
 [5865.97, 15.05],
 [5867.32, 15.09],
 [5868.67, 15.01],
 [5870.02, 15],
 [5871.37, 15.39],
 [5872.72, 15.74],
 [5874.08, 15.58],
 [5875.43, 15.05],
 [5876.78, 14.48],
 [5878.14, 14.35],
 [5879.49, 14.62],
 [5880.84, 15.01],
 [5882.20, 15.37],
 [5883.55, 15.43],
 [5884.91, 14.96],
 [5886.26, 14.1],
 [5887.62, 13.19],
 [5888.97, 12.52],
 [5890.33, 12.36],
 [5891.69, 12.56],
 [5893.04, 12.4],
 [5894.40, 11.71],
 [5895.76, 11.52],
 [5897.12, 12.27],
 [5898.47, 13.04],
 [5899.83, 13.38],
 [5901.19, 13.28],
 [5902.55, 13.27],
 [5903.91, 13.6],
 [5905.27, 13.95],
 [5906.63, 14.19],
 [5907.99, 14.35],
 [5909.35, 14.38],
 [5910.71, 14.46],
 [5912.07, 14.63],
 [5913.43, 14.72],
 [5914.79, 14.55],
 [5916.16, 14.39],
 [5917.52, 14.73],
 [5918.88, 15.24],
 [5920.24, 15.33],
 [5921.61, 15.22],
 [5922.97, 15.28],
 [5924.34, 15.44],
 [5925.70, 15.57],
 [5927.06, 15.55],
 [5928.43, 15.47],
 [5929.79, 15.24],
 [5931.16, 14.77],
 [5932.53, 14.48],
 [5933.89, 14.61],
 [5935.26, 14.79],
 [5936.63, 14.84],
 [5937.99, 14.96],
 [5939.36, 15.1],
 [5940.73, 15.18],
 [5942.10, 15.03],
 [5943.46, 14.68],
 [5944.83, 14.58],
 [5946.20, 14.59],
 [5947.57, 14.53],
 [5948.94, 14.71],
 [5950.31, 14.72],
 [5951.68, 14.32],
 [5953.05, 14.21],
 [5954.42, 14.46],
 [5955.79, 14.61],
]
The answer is 3.4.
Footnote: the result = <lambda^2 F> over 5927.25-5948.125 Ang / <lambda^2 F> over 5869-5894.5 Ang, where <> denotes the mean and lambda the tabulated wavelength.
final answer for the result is 1.1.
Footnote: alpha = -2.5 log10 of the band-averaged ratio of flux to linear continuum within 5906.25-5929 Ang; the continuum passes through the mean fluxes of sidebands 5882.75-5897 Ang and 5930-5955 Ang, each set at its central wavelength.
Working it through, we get -0.074 mag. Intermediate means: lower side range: 13.1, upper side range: 14.7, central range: 14.9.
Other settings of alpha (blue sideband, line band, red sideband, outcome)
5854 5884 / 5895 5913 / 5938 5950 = 0.10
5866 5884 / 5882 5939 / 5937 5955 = 0.05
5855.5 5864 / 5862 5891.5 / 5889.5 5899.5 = -0.08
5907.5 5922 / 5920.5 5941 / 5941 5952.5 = -0.03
